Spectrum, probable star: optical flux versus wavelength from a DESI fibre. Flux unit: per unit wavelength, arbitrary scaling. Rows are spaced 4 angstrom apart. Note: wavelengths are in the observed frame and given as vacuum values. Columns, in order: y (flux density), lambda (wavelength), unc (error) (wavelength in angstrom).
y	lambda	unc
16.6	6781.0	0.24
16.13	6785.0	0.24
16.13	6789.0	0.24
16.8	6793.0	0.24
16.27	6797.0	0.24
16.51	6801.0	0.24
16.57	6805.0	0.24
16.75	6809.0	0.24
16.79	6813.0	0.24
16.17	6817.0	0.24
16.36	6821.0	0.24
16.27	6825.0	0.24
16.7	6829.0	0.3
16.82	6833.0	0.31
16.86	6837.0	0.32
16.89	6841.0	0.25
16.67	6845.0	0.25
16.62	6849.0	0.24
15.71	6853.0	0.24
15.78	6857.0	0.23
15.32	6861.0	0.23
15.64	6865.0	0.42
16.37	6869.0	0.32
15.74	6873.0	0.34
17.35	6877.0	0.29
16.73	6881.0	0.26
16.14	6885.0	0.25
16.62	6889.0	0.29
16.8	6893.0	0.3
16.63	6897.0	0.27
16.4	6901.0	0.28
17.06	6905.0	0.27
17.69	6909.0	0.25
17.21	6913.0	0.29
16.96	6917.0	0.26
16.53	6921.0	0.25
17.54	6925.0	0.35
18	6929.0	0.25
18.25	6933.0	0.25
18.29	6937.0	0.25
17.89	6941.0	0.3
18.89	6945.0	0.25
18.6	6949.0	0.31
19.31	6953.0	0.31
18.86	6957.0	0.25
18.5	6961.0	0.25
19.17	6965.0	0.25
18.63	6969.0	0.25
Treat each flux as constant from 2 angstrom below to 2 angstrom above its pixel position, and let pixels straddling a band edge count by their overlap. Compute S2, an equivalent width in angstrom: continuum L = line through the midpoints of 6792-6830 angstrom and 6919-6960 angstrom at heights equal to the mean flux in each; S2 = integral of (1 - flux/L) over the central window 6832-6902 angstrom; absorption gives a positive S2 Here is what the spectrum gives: 3.5 angstrom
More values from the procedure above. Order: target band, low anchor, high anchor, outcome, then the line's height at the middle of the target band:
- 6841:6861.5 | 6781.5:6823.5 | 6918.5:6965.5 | 1.1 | 17.1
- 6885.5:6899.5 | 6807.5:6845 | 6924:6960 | 0.8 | 17.7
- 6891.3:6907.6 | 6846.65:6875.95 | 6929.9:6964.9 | 0.3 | 17.1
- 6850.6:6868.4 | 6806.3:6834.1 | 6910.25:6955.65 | 1.4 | 17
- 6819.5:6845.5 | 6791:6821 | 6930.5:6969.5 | 0.4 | 16.9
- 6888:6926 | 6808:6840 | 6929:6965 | 2.1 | 17.9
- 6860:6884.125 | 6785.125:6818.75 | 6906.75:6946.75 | 1.3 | 17.2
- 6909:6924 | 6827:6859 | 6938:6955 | 0.8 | 18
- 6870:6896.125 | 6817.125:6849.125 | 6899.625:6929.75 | 0.6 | 16.9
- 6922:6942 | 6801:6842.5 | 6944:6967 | 0.6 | 18.5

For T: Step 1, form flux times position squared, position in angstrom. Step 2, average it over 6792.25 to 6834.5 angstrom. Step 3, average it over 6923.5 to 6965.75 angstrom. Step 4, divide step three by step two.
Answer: 1.16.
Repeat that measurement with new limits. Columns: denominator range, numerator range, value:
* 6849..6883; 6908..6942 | 1.11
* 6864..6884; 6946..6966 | 1.18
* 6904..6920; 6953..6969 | 1.11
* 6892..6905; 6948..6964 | 1.15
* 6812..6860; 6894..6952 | 1.10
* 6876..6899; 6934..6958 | 1.13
